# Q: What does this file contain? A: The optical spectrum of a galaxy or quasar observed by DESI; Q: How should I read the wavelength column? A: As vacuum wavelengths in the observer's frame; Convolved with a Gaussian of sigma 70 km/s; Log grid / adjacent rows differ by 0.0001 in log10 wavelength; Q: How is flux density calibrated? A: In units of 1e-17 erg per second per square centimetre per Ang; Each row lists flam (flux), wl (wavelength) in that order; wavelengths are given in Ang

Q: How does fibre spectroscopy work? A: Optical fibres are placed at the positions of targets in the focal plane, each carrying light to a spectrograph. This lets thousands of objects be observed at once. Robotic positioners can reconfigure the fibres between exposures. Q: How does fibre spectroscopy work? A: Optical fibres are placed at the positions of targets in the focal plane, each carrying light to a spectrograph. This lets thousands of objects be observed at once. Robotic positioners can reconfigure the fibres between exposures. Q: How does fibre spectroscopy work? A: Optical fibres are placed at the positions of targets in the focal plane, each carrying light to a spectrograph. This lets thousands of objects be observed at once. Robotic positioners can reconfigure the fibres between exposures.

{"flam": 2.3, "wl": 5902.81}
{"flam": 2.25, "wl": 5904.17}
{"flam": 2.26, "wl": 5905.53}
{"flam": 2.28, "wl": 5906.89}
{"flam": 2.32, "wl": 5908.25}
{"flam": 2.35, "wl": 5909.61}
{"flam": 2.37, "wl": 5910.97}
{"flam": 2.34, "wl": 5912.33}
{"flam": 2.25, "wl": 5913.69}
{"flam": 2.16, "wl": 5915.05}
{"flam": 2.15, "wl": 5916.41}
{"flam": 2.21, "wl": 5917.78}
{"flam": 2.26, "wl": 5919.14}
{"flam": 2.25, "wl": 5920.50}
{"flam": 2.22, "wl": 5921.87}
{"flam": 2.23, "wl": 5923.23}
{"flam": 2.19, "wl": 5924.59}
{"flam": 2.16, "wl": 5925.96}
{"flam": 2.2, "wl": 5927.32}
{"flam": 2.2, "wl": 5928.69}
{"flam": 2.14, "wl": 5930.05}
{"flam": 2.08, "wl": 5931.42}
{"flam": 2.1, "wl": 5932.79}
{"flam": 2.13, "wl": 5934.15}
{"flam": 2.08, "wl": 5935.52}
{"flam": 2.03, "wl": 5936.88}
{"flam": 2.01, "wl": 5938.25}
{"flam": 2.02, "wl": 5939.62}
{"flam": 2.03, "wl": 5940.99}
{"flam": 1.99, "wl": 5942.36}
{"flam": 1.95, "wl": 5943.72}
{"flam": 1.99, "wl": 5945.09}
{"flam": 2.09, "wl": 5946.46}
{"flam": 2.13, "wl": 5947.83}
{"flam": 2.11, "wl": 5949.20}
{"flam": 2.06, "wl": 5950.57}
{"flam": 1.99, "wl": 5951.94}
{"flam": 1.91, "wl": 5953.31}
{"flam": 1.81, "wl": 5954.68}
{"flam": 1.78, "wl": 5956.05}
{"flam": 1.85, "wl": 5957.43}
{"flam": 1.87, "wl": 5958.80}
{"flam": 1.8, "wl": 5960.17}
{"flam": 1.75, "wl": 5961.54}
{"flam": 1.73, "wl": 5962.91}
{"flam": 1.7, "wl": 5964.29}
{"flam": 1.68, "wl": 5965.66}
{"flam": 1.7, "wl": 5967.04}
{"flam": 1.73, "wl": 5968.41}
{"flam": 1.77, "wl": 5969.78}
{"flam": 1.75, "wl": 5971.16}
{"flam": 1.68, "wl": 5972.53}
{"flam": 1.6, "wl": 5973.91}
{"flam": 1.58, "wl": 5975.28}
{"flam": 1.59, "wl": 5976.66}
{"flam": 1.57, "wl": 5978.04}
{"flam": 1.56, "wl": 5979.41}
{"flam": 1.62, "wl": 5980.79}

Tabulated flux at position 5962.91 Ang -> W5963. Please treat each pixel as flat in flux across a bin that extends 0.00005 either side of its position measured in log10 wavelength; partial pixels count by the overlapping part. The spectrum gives 1.73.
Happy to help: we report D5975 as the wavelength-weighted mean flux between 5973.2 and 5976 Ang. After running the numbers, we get 1.59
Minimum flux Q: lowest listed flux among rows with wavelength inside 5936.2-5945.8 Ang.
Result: 1.95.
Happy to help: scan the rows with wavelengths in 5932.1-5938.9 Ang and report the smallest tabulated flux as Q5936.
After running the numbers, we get 2.01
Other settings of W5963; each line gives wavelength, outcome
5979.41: 1.56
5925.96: 2.16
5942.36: 1.99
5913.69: 2.25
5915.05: 2.16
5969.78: 1.77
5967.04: 1.7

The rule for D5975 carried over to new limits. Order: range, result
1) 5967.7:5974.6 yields 1.71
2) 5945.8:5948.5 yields 2.11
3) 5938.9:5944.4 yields 2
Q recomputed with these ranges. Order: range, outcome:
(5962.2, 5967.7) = 1.68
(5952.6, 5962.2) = 1.75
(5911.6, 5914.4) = 2.25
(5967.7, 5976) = 1.58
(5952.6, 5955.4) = 1.81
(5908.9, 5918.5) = 2.15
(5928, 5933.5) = 2.08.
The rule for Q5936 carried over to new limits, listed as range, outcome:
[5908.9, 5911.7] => 2.35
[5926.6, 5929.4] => 2.2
